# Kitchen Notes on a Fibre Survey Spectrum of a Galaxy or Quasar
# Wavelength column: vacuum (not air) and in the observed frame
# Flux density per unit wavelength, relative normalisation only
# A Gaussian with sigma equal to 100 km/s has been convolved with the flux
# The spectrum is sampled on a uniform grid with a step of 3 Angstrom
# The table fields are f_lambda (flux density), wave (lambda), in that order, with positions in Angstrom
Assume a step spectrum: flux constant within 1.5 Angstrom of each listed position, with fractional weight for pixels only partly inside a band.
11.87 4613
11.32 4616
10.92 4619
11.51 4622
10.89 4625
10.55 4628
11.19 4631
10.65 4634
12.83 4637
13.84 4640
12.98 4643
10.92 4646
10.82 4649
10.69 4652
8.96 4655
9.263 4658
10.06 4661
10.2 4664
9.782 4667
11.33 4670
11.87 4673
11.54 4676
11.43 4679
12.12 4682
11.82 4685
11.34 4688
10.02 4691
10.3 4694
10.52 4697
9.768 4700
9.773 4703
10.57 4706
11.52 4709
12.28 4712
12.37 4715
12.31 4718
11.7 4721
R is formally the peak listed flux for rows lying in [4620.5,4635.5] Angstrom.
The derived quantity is 11.51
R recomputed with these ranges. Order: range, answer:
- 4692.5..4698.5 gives 10.52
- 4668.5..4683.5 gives 12.12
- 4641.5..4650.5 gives 12.98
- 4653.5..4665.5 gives 10.2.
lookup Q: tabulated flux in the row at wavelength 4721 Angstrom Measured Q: 11.7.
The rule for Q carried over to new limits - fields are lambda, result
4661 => 10.06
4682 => 12.12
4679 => 11.43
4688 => 11.34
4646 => 10.92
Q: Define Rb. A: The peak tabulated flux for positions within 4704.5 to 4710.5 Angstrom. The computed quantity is 11.52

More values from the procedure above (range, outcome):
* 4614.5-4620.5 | 11.32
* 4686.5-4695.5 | 11.34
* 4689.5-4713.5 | 12.28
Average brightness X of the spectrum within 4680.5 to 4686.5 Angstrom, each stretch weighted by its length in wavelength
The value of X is 12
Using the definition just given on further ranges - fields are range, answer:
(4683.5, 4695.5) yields 10.9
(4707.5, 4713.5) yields 11.9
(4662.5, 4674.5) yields 10.8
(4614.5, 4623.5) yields 11.2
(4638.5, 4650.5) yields 12.1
